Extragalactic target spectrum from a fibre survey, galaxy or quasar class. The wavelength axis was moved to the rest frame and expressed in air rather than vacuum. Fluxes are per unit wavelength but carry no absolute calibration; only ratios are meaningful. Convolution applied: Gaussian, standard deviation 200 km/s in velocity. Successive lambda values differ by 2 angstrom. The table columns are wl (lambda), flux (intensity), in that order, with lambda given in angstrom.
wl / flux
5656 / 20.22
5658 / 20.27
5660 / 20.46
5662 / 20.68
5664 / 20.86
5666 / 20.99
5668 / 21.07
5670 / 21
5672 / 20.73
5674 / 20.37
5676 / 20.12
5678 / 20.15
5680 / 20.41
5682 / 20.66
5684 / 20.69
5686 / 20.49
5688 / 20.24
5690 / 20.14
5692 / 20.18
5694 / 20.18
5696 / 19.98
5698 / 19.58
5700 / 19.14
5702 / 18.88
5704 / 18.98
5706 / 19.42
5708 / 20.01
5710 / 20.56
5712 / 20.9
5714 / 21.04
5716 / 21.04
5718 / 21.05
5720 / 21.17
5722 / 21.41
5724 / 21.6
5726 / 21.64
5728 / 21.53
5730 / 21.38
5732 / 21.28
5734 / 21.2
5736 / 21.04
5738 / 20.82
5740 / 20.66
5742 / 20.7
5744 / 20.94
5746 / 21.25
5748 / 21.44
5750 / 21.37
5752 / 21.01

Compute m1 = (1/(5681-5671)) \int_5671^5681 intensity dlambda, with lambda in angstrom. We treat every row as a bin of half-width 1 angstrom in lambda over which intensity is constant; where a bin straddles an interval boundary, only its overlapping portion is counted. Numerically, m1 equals 20.4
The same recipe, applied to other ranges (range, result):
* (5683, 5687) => 20.6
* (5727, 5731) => 21.5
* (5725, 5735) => 21.4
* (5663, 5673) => 20.9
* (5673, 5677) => 20.2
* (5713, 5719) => 21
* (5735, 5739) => 20.9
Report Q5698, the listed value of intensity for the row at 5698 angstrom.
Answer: 19.58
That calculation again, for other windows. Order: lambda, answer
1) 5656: 20.22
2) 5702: 18.88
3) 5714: 21.04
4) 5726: 21.64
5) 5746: 21.25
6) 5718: 21.05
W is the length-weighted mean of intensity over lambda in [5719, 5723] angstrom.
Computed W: 21.3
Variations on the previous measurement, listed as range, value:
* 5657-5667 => 20.7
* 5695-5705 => 19.3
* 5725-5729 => 21.6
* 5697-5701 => 19.4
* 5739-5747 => 20.9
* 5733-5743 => 20.9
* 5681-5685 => 20.7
